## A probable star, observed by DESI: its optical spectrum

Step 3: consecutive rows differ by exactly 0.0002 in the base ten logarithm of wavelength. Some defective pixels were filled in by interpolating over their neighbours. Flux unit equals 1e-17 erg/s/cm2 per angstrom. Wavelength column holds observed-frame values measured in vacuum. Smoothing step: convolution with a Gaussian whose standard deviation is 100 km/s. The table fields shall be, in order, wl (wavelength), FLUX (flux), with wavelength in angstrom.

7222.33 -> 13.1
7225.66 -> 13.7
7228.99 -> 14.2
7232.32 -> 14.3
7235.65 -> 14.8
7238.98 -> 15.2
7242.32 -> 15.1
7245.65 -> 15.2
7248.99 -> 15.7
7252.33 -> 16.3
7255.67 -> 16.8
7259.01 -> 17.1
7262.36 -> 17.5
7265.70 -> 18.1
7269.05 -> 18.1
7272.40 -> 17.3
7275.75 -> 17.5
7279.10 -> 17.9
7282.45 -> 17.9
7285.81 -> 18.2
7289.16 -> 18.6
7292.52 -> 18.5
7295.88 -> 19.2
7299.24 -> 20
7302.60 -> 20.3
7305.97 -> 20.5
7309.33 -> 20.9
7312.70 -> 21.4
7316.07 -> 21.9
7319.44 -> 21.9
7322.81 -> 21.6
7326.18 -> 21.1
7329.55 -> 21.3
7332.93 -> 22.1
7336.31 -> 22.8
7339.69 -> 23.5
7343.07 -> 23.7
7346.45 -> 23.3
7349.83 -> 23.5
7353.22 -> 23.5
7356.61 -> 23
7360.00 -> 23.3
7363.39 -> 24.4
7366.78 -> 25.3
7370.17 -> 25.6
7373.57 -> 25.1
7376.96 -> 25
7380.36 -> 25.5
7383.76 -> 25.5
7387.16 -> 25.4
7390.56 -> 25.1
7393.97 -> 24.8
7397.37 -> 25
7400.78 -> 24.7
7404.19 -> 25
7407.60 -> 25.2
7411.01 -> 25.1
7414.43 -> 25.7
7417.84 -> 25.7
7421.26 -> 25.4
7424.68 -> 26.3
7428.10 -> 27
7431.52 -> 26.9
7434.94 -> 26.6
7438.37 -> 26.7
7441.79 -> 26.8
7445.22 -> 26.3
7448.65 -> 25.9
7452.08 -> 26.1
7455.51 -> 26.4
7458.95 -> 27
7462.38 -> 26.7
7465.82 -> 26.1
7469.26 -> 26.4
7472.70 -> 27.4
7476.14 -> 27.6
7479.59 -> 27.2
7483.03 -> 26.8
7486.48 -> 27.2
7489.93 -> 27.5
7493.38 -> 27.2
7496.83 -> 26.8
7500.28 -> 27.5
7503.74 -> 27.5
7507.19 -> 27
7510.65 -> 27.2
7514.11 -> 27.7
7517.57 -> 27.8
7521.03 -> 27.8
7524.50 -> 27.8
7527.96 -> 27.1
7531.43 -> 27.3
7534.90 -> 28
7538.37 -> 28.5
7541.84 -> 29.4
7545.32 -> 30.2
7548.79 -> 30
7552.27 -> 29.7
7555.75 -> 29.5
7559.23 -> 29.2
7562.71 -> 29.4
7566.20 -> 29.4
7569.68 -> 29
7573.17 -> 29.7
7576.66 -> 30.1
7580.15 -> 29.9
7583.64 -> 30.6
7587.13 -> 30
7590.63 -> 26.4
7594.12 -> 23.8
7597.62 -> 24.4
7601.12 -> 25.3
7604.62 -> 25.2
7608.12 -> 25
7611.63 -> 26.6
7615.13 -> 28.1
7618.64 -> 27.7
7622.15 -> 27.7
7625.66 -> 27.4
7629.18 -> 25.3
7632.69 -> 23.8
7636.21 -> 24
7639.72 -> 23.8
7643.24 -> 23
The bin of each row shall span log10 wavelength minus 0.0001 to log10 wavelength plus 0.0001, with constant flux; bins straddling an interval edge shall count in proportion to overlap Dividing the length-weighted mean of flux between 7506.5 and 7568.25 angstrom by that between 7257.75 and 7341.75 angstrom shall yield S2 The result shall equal 1.4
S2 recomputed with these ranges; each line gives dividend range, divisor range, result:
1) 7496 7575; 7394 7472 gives 1.09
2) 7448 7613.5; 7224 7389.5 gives 1.37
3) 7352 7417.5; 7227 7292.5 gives 1.49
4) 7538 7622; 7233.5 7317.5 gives 1.57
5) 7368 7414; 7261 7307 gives 1.36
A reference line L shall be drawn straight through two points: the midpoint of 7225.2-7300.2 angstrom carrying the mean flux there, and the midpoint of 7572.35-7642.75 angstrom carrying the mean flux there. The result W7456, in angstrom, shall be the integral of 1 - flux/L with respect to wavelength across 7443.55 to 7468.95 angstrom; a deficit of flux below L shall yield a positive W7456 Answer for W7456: -4.6 angstrom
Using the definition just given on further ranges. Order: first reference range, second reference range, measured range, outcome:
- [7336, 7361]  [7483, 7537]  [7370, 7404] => -1.2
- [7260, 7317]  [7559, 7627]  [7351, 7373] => -3.2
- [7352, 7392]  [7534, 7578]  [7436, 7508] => 1.1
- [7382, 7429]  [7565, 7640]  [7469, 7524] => -2.5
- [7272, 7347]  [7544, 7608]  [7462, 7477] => -1.0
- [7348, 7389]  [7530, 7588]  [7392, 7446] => 0.1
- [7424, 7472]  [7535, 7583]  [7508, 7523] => 0.4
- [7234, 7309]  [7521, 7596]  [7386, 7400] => -1.7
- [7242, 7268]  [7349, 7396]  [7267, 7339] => -0.3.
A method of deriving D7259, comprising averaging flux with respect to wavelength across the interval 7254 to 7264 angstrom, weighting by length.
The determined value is 17.1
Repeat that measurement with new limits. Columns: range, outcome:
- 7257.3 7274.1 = 17.6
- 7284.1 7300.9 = 18.9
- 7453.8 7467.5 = 26.5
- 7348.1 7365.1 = 23.5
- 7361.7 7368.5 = 24.9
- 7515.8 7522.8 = 27.8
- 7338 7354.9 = 23.5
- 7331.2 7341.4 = 22.8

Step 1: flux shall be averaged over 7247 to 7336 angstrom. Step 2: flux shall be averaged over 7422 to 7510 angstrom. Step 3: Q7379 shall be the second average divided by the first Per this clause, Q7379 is 1.40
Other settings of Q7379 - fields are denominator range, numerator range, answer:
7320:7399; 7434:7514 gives 1.13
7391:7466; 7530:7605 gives 1.10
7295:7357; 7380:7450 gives 1.18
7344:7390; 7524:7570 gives 1.18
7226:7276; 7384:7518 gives 1.64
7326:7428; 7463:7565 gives 1.14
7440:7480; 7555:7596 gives 1.08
